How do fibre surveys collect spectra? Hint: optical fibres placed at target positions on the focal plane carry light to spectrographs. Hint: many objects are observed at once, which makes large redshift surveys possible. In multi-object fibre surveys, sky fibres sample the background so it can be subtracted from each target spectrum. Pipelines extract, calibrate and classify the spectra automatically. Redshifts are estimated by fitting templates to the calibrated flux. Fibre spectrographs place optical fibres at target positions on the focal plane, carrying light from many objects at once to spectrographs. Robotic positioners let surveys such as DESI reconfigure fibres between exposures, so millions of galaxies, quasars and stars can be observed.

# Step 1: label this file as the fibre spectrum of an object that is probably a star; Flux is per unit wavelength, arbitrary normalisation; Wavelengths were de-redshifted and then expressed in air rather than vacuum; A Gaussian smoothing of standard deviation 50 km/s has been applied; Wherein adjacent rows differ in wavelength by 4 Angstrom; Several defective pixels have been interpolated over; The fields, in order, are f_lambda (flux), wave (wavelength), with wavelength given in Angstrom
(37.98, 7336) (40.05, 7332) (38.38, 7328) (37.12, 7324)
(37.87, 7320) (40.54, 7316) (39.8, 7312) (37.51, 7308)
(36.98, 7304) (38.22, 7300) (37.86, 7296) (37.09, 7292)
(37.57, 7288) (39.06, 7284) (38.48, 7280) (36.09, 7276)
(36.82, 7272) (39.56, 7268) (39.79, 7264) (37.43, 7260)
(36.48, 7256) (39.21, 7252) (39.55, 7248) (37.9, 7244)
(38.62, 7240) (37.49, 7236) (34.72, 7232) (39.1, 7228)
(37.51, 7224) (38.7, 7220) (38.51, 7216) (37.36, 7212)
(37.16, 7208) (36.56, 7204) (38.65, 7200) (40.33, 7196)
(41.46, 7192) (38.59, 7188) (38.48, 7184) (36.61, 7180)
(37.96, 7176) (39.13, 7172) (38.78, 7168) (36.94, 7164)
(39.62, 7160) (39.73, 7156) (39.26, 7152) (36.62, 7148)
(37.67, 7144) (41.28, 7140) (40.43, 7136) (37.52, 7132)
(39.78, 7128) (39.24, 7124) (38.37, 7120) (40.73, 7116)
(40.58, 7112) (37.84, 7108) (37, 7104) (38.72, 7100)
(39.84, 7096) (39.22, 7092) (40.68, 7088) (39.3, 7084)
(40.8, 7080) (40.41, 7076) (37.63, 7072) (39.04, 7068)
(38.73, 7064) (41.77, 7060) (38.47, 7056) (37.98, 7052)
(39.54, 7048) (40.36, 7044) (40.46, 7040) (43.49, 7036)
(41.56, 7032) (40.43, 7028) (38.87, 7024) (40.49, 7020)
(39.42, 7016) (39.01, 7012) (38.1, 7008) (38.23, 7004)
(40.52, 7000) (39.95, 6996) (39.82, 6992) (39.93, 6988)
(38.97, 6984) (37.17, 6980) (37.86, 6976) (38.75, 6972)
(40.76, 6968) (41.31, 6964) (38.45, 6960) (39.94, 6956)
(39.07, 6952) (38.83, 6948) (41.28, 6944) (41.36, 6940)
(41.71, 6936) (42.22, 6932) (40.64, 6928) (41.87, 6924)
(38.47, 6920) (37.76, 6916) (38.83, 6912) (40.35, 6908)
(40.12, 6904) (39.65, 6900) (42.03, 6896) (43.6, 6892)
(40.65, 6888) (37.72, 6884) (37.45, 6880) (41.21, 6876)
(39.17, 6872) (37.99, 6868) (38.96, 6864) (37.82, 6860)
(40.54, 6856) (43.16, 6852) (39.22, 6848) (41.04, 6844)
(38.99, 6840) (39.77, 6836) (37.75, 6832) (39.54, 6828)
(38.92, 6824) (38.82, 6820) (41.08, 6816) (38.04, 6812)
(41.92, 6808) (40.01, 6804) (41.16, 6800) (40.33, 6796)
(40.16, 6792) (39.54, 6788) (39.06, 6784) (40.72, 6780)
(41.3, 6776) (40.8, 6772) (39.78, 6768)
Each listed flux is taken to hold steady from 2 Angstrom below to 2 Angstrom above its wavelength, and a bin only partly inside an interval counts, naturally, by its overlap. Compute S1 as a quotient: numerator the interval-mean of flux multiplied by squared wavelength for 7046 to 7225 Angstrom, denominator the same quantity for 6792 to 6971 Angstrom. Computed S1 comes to 1.0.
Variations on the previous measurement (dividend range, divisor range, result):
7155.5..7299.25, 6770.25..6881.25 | 1.07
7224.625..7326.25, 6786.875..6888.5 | 1.09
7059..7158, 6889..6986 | 1.03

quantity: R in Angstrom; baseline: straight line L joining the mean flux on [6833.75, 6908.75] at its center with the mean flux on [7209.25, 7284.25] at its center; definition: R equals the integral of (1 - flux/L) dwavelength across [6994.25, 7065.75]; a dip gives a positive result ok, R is -1.3 Angstrom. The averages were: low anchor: 40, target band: 39.9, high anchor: 38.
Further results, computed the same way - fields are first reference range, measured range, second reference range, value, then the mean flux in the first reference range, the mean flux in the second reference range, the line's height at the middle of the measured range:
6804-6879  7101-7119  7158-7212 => -0.13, 39.6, 38.4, 38.7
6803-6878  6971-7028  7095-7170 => 0.20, 39.7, 38.9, 39.3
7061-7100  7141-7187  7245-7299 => 0.67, 39.5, 38.1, 38.9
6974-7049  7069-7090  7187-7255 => -0.26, 39.7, 38.3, 39.2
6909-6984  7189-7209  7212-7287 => -0.30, 39.8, 38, 38.3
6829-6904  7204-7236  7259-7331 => 0.78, 39.8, 38.2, 38.4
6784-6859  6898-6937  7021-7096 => -0.18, 39.9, 39.9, 39.9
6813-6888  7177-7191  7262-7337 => 0.15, 39.4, 38.3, 38.6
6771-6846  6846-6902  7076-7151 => -0.22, 39.9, 39.2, 39.8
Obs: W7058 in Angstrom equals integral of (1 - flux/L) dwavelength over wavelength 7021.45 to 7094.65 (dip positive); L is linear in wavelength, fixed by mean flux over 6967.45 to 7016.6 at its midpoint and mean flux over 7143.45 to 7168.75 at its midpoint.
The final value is -2.2 Angstrom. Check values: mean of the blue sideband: 39.1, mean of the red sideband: 38.4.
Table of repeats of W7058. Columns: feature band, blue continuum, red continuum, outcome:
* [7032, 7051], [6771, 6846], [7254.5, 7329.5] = -0.9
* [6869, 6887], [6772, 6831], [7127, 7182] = 0.4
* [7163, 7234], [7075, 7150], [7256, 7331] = 1.0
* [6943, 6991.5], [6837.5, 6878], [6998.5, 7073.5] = 0.5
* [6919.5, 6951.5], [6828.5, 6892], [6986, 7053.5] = -0.9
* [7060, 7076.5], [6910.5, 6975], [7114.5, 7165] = 0.1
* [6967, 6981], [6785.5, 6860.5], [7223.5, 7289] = 0.2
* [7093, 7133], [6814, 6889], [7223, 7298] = -0.6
